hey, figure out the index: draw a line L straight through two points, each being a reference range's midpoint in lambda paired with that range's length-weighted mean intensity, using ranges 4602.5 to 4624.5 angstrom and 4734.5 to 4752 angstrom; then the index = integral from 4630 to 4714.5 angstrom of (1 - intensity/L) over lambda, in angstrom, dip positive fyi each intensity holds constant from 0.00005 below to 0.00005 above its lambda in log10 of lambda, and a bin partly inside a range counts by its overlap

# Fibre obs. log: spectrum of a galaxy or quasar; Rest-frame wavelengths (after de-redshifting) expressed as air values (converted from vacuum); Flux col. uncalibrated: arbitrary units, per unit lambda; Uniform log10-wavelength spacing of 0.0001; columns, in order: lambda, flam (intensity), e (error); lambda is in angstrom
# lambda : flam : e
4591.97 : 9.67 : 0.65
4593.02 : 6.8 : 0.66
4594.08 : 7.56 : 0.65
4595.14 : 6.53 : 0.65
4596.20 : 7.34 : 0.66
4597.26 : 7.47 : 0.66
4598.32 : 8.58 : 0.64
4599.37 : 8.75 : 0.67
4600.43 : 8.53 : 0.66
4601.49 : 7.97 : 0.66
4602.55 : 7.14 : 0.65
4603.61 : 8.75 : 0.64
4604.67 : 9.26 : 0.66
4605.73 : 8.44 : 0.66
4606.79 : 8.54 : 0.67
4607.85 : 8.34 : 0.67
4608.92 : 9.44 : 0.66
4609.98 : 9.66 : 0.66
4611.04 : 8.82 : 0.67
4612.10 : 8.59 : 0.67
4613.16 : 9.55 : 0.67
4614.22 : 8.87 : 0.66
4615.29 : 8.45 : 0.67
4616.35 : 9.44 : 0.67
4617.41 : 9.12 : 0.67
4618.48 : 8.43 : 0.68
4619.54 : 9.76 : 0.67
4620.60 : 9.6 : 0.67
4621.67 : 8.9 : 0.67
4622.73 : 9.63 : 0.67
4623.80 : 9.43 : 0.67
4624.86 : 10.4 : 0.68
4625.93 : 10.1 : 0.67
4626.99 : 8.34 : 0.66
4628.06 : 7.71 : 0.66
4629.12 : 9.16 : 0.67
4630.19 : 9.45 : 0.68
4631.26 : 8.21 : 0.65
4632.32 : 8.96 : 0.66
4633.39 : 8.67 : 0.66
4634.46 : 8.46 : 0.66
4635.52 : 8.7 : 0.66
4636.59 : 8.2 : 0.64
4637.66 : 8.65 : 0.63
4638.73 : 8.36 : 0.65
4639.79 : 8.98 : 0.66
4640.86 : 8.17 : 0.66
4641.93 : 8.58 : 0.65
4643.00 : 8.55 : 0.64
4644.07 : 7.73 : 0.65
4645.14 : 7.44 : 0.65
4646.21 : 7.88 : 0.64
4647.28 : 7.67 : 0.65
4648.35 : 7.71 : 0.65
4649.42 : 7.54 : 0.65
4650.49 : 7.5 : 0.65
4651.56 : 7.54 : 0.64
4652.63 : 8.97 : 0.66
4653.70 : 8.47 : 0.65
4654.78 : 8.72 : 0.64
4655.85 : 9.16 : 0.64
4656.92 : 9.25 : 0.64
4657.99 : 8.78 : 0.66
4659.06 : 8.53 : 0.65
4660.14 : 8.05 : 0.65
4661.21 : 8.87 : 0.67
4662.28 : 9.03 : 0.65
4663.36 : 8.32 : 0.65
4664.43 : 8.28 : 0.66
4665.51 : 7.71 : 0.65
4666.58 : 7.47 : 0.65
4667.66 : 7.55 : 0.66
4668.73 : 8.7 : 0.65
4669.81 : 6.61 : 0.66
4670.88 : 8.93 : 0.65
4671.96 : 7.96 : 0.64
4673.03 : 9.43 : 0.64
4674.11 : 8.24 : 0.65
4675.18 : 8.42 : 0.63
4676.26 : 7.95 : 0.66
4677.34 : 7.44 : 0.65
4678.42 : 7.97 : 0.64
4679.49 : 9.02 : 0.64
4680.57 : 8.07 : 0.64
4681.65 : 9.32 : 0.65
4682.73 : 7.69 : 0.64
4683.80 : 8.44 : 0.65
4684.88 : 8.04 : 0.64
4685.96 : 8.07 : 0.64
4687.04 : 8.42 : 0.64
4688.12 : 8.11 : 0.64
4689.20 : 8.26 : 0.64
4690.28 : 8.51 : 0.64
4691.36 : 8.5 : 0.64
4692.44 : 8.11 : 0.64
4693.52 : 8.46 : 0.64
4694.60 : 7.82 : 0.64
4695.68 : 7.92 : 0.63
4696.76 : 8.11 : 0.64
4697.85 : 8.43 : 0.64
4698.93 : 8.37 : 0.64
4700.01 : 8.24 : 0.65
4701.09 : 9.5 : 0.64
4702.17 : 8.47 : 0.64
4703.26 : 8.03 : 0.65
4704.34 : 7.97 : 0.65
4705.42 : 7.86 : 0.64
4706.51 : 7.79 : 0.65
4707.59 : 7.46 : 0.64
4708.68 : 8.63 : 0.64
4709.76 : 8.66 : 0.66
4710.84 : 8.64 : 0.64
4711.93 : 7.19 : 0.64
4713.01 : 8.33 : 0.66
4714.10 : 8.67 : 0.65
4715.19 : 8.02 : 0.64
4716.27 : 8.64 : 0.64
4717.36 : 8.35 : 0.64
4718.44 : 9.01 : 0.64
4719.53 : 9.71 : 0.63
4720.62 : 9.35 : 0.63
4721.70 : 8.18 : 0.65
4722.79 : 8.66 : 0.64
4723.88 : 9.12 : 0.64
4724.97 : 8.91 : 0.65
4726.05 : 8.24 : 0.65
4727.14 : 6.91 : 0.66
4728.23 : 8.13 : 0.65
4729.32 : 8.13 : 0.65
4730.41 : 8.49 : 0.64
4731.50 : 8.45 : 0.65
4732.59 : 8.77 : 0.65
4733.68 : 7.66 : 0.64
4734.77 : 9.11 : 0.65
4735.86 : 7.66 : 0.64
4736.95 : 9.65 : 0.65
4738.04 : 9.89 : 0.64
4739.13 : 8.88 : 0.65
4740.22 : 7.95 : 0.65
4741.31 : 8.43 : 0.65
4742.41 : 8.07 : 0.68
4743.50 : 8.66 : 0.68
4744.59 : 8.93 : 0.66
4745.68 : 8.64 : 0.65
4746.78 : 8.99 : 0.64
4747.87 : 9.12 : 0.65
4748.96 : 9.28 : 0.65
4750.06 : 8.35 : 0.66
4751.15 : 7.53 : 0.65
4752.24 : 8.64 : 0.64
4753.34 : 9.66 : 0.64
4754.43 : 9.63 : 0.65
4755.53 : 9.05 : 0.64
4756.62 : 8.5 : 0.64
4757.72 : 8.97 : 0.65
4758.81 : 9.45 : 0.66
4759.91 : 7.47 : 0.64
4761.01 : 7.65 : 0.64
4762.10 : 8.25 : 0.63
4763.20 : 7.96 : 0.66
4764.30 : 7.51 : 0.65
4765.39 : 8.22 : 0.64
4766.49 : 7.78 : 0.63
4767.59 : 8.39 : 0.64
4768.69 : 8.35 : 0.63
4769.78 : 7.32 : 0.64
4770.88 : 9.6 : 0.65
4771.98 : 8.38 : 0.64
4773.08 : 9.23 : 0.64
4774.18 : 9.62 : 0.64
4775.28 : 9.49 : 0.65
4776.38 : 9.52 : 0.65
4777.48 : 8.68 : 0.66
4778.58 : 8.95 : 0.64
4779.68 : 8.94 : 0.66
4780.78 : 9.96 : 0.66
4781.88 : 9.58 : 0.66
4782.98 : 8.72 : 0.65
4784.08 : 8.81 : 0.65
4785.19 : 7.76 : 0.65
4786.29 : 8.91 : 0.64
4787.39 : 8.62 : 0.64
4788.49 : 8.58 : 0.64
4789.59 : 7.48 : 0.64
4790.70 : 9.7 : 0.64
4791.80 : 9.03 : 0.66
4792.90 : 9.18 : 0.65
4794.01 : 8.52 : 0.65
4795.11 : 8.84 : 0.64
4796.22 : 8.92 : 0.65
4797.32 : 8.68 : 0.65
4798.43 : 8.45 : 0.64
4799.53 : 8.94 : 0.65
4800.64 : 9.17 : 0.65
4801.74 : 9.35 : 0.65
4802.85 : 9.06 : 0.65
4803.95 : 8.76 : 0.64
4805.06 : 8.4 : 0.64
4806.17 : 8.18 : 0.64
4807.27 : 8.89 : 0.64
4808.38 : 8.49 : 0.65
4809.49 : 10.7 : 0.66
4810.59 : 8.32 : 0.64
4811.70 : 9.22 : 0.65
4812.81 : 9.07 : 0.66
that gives 5.55 angstrom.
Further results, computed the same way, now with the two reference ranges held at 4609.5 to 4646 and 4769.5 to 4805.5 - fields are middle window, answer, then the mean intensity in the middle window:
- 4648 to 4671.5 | 1.6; 8.26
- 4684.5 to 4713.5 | 2.1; 8.22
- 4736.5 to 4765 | 0.7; 8.65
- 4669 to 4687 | 1.3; 8.24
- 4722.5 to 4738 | 0.7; 8.46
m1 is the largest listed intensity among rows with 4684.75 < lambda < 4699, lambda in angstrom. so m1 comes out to 8.51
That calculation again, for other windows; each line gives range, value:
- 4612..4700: 10.4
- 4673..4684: 9.43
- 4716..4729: 9.71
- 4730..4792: 9.96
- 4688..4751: 9.89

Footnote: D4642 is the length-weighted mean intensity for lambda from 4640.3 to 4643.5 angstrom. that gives 8.43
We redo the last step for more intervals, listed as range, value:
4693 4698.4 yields 8.14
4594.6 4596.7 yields 6.92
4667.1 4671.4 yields 7.94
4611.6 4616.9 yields 8.99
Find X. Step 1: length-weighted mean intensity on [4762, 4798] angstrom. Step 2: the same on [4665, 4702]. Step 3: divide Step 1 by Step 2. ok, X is 1.06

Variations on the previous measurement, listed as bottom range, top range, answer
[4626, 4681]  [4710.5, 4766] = 1.03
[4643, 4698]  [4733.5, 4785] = 1.06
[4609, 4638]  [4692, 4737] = 0.93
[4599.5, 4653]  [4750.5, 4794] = 1.01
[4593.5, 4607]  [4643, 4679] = 1.02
